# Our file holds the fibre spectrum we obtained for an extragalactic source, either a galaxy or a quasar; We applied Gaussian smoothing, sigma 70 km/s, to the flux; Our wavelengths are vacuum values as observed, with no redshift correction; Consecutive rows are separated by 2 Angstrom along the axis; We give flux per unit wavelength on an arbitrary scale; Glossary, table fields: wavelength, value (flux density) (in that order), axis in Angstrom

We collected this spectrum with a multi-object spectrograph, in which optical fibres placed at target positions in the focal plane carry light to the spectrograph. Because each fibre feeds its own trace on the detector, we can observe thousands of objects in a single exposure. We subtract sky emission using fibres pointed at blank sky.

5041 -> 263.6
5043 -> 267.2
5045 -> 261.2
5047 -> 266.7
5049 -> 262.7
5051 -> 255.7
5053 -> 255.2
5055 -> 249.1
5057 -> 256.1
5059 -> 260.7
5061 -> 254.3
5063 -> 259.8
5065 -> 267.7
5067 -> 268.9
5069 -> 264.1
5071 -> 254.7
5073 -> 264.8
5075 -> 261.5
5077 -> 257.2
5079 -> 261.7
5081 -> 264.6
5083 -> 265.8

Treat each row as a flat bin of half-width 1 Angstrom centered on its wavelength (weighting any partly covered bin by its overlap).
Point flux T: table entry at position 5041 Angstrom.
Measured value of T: 263.6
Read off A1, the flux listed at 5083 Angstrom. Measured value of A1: 265.8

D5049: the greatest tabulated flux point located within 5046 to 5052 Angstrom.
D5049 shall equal 266.7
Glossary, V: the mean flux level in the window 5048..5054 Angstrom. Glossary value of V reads 258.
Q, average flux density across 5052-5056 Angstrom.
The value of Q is 252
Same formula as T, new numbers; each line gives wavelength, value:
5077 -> 257.2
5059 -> 260.7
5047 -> 266.7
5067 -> 268.9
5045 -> 261.2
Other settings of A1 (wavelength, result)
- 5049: 262.7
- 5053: 255.2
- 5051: 255.7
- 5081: 264.6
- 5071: 254.7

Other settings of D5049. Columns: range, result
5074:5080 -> 261.7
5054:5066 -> 267.7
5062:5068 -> 268.9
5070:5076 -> 264.8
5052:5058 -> 256.1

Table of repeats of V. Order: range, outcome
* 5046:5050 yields 265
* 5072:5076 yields 263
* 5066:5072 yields 263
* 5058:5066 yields 261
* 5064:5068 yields 268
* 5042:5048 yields 265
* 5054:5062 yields 255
